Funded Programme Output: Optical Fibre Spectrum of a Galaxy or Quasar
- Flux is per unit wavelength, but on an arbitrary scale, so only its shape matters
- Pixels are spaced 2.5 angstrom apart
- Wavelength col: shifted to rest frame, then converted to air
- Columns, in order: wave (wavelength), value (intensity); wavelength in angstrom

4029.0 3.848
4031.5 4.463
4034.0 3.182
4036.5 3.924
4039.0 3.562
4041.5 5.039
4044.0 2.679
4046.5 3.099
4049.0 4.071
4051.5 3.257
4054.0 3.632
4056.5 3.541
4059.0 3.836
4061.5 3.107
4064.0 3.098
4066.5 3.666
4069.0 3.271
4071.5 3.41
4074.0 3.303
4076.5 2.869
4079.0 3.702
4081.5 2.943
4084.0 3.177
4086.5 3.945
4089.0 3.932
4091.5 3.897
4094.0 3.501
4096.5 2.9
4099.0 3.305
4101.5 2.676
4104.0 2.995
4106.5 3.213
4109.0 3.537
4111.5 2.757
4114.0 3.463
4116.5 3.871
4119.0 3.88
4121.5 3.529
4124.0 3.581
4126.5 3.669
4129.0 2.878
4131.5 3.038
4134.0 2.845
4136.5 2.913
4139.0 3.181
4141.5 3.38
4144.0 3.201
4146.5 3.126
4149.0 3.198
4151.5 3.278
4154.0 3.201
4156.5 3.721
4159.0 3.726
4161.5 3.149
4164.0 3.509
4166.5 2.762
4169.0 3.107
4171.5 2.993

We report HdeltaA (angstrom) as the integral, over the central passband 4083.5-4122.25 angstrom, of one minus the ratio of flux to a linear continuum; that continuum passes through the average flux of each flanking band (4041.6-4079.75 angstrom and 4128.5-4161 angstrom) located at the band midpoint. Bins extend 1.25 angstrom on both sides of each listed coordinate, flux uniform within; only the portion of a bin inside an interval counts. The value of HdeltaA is -1.2 angstrom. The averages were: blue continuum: 3.42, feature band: 3.41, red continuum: 3.21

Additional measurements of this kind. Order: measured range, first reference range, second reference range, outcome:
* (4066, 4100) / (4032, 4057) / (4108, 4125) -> 1.5 angstrom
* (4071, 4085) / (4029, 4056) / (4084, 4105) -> 1.0 angstrom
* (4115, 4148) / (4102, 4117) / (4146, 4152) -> -1.0 angstrom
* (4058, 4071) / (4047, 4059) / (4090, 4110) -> 0.5 angstrom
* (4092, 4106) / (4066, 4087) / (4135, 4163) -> 0.8 angstrom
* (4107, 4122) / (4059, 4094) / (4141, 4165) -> -0.5 angstrom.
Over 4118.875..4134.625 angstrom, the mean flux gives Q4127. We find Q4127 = 3.33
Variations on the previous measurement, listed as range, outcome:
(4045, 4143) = 3.35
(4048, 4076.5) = 3.44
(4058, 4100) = 3.4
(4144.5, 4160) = 3.36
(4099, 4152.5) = 3.25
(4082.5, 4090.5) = 3.67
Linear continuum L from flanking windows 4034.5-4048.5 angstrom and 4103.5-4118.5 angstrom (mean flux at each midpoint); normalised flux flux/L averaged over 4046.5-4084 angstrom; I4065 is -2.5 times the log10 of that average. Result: 0.05 mag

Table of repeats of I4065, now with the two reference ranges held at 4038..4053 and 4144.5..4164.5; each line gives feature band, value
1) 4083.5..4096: -0.049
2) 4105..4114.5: 0.079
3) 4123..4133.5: 0.053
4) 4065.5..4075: 0.047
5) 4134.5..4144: 0.083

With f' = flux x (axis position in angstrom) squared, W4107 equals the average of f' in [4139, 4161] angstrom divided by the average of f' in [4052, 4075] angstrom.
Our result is 1.0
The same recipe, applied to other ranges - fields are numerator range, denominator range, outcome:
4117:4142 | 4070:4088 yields 1.01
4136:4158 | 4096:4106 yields 1.11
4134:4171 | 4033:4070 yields 0.96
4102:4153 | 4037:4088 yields 0.97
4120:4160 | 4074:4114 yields 1.02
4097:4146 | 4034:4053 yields 0.93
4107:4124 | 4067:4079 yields 1.09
